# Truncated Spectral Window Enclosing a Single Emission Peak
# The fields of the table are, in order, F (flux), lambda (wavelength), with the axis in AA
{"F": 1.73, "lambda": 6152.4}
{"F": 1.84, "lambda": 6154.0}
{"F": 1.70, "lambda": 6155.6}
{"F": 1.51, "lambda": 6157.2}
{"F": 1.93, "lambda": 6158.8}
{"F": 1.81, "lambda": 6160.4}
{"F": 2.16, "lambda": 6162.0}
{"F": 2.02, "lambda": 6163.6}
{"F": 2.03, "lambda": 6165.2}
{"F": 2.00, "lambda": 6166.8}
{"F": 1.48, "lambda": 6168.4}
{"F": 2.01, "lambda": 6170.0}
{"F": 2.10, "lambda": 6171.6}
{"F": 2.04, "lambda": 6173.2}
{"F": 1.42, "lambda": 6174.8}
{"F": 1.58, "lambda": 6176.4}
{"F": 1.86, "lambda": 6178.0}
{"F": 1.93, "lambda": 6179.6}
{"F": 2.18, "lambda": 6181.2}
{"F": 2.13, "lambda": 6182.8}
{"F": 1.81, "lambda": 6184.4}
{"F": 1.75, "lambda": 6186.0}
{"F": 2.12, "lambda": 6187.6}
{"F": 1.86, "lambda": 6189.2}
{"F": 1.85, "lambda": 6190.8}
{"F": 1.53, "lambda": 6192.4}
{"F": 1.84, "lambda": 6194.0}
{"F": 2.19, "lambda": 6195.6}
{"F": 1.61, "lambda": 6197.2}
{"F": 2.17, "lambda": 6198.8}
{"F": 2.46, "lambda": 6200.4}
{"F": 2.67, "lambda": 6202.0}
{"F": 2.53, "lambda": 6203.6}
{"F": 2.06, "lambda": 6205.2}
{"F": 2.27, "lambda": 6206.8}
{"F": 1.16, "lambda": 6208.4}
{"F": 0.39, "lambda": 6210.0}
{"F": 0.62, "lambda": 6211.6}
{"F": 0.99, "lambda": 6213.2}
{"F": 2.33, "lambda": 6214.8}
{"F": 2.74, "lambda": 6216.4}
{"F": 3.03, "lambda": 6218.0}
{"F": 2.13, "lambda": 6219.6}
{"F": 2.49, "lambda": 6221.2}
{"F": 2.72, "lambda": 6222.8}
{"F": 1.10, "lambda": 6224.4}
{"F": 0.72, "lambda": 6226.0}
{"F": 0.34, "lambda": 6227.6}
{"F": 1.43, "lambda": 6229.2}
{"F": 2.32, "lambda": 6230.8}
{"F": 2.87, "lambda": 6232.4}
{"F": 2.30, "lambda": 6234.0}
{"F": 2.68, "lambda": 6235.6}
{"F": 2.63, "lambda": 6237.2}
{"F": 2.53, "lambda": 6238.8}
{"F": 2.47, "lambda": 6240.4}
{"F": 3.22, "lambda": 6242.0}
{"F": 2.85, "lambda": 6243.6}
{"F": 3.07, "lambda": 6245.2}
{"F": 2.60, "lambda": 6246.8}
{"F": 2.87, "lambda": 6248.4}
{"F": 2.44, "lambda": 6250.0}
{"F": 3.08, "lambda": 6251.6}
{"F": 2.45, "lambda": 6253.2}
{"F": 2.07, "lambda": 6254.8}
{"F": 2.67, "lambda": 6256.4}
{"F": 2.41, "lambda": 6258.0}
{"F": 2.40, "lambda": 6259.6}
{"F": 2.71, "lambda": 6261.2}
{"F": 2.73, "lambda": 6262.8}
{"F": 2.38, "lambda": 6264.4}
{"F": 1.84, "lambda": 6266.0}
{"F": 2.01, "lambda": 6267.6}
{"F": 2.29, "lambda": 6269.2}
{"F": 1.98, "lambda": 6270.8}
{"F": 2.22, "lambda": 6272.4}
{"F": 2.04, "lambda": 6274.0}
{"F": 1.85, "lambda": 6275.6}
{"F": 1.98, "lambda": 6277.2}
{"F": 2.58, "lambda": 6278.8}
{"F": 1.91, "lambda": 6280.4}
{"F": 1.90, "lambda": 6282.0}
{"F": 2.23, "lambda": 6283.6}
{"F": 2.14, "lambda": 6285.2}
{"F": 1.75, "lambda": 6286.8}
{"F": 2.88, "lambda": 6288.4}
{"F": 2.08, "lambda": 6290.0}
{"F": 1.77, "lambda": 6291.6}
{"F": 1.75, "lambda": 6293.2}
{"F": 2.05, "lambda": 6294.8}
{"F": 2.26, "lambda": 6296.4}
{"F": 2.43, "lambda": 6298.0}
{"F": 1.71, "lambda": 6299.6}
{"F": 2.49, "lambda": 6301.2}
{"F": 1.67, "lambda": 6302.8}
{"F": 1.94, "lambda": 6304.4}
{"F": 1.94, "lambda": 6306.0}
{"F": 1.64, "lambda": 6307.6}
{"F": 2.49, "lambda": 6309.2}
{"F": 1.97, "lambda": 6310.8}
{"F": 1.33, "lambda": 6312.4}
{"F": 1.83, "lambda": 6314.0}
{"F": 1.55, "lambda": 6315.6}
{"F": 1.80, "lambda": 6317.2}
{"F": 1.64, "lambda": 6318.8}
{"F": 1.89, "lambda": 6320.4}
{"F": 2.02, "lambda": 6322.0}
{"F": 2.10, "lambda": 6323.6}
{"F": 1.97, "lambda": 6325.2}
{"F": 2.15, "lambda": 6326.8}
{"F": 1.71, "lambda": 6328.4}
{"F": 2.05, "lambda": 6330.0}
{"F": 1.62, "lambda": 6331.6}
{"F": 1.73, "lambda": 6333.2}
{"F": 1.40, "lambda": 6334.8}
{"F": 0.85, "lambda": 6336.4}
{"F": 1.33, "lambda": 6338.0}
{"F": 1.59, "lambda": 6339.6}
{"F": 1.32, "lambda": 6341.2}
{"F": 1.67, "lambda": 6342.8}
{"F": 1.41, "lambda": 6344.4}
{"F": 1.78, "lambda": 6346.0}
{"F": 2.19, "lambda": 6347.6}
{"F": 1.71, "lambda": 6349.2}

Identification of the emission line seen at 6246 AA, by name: Mg II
